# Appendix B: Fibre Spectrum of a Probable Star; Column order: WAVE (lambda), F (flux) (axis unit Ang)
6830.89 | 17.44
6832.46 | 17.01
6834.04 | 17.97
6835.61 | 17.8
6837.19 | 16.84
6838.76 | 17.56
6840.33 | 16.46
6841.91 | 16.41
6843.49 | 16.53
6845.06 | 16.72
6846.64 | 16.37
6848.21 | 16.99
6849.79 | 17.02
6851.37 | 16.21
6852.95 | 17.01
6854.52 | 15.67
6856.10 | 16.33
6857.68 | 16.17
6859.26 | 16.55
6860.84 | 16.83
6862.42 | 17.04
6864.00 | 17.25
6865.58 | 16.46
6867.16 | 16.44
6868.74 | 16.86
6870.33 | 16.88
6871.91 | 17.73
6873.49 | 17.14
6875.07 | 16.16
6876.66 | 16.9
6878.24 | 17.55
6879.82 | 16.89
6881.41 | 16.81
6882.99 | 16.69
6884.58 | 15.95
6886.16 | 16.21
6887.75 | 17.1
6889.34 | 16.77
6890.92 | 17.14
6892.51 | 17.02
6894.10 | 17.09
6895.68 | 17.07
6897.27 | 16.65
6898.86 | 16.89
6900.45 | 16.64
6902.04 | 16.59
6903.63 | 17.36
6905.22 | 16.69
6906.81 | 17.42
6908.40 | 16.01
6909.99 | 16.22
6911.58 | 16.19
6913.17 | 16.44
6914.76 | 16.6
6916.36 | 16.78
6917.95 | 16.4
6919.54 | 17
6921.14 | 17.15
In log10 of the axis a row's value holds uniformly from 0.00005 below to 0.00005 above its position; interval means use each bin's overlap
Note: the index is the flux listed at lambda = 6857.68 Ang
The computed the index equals 16.17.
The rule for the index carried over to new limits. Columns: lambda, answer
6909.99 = 16.22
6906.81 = 17.42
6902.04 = 16.59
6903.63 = 17.36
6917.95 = 16.4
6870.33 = 16.88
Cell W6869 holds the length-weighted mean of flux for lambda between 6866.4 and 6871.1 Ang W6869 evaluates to 16.7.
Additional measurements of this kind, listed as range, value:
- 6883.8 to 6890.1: 16.5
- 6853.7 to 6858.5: 16.1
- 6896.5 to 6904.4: 16.8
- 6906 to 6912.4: 16.5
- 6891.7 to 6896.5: 17.1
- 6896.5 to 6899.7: 16.8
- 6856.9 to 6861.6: 16.5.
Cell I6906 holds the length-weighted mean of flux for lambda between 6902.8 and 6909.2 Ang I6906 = 16.9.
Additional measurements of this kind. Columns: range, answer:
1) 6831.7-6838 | 17.4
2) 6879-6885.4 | 16.6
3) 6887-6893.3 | 17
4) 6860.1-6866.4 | 16.9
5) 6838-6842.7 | 16.8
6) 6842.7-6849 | 16.7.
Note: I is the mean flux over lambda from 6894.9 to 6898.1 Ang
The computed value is 16.8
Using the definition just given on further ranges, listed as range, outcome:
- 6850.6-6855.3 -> 16.3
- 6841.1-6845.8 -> 16.5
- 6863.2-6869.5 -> 16.8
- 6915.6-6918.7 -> 16.6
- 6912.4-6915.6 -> 16.5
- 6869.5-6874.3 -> 17.2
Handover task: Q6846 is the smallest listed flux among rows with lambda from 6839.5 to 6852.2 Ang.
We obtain 16.21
